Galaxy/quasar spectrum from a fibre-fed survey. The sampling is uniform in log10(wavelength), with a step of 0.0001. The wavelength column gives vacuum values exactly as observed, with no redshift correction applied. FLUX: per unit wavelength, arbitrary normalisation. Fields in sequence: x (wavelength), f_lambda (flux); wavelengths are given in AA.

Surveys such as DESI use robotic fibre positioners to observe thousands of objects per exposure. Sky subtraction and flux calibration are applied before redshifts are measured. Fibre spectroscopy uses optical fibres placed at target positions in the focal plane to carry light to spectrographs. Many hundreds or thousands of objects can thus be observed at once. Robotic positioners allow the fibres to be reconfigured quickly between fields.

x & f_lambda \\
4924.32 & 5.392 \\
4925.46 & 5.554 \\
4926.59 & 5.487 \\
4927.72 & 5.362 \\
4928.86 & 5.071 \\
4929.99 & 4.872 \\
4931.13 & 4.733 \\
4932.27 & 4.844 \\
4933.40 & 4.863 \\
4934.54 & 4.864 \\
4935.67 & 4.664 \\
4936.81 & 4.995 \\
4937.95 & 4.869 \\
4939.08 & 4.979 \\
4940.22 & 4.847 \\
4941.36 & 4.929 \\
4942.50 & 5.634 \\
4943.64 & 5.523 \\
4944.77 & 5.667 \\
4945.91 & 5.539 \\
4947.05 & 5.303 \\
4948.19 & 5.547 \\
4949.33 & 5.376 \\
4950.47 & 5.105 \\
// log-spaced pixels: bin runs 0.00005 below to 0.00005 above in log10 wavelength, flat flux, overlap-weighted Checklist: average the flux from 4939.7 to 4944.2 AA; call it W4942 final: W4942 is 5.23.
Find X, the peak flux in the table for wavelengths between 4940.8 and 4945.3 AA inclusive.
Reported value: 5.667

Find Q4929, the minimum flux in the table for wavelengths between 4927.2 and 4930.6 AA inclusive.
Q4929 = 4.872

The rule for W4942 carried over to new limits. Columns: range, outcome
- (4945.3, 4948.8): 5.46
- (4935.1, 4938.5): 4.84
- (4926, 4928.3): 5.43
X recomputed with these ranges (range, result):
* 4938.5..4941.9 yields 4.979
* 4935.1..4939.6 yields 4.995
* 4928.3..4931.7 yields 5.071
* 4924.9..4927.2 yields 5.554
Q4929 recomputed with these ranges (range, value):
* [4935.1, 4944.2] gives 4.664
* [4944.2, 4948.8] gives 5.303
